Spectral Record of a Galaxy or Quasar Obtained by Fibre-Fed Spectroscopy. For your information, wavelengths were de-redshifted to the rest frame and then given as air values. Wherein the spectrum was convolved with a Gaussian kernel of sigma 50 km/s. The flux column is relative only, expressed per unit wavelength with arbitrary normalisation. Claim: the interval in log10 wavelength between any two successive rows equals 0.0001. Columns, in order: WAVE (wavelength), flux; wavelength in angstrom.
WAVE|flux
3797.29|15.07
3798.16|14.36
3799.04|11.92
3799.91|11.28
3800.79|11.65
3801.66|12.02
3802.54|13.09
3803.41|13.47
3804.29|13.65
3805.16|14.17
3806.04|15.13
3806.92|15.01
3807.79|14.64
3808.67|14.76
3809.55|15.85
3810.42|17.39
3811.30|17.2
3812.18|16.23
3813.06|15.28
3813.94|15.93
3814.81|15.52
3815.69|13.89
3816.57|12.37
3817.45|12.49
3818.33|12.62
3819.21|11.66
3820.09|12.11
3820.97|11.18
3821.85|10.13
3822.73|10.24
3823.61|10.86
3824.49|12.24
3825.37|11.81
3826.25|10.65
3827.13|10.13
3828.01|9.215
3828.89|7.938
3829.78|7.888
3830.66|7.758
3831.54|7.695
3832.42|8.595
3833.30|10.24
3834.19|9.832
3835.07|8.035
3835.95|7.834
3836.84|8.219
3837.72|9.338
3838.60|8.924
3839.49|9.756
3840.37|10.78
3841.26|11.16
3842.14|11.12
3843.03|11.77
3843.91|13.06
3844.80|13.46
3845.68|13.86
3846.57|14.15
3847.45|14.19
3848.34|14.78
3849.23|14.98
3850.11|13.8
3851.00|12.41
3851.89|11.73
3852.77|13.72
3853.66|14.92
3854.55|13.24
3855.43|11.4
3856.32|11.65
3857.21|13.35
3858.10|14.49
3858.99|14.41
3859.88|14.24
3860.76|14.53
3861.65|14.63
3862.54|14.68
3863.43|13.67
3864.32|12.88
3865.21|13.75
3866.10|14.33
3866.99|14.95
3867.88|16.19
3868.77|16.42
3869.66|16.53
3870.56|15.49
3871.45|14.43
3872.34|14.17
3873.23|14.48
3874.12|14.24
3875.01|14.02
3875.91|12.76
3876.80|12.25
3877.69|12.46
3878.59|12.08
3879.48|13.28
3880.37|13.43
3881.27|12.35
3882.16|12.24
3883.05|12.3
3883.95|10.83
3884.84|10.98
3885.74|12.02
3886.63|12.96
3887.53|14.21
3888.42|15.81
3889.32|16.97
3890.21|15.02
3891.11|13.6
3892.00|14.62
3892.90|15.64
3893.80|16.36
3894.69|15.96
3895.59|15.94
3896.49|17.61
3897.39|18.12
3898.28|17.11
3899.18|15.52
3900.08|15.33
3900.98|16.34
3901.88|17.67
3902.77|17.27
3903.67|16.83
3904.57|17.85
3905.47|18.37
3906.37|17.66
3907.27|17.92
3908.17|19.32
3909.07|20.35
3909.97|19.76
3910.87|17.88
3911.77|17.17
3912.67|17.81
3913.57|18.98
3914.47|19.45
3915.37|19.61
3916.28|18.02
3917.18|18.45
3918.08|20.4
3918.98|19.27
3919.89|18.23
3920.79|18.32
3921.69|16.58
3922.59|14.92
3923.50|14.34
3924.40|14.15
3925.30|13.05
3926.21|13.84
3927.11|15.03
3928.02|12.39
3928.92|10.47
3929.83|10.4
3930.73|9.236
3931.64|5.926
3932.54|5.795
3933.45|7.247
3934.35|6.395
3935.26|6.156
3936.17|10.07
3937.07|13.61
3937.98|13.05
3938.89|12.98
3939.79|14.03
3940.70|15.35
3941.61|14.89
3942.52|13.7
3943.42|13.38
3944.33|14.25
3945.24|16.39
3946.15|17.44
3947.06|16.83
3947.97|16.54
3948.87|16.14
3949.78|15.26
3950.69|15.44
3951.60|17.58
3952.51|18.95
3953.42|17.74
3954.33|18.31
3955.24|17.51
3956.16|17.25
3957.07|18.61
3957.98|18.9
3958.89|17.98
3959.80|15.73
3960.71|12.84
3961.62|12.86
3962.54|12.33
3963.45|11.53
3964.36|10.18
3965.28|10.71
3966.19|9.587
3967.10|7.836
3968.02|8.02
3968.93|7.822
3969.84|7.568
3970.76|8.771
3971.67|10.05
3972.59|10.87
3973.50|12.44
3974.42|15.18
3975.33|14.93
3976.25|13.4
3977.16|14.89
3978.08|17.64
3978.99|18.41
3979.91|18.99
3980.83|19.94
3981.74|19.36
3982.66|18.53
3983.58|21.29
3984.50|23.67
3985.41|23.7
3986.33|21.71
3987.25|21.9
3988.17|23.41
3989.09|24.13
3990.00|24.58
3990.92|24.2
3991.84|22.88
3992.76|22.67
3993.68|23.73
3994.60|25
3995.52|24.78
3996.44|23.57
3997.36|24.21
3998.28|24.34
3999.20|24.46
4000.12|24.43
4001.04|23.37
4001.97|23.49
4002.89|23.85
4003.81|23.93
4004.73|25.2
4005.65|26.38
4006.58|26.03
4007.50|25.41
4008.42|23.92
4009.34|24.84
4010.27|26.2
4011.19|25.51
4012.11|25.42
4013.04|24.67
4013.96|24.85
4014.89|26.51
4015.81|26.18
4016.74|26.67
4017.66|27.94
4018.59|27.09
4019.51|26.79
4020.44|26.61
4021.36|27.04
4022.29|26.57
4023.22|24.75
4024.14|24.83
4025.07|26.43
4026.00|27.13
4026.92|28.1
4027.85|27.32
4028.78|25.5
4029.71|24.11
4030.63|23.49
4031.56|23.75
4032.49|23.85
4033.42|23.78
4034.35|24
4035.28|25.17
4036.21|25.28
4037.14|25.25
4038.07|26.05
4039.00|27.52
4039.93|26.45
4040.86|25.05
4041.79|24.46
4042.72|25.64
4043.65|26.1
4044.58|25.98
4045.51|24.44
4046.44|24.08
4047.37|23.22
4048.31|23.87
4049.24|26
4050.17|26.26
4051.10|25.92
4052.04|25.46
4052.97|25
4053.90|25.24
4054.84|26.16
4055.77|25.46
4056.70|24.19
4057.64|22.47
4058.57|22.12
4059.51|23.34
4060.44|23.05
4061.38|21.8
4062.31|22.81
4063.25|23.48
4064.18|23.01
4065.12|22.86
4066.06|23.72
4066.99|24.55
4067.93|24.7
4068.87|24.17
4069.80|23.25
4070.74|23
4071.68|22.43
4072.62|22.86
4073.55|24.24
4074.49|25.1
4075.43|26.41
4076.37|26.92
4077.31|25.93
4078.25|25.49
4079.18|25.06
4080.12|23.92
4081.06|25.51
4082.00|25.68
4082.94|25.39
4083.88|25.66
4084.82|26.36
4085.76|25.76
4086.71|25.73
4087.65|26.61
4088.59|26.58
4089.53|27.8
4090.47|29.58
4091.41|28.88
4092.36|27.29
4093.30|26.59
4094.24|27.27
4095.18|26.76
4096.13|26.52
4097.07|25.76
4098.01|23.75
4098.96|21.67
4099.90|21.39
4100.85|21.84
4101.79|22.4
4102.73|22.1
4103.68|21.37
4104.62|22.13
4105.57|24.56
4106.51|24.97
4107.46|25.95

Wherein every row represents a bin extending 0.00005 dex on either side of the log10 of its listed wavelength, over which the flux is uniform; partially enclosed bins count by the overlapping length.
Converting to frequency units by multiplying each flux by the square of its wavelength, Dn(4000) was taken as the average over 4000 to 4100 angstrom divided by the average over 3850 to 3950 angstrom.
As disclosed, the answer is 1.9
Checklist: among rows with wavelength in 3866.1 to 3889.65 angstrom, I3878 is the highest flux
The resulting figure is 16.97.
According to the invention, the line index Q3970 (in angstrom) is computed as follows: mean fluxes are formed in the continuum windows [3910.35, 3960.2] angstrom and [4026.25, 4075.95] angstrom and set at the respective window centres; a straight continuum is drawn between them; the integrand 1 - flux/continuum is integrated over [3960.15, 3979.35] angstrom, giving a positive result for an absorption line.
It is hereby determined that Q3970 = 6.57 angstrom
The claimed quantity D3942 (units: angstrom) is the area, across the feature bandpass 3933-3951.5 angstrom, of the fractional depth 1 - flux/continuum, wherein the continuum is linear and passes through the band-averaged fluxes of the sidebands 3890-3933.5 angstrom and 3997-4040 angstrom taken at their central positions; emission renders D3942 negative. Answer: 5.1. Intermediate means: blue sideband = 15.9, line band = 13.5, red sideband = 25.4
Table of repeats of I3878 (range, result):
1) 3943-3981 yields 19.94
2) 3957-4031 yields 28.1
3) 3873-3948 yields 20.4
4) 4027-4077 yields 27.52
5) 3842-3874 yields 16.53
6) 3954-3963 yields 18.9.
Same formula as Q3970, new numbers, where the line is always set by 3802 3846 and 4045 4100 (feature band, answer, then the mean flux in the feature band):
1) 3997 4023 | -4.53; 25.4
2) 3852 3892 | 1.73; 13.8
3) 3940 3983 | 9.98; 14.6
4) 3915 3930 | 1.07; 15.8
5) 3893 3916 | -2.17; 17.7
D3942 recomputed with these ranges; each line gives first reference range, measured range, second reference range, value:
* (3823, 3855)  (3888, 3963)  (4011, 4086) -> 5.2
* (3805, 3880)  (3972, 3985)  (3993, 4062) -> 2.9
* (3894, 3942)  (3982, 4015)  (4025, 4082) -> -5.0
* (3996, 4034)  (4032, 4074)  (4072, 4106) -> 1.4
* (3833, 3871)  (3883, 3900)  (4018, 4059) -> 0.7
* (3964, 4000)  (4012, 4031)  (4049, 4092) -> -4.5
